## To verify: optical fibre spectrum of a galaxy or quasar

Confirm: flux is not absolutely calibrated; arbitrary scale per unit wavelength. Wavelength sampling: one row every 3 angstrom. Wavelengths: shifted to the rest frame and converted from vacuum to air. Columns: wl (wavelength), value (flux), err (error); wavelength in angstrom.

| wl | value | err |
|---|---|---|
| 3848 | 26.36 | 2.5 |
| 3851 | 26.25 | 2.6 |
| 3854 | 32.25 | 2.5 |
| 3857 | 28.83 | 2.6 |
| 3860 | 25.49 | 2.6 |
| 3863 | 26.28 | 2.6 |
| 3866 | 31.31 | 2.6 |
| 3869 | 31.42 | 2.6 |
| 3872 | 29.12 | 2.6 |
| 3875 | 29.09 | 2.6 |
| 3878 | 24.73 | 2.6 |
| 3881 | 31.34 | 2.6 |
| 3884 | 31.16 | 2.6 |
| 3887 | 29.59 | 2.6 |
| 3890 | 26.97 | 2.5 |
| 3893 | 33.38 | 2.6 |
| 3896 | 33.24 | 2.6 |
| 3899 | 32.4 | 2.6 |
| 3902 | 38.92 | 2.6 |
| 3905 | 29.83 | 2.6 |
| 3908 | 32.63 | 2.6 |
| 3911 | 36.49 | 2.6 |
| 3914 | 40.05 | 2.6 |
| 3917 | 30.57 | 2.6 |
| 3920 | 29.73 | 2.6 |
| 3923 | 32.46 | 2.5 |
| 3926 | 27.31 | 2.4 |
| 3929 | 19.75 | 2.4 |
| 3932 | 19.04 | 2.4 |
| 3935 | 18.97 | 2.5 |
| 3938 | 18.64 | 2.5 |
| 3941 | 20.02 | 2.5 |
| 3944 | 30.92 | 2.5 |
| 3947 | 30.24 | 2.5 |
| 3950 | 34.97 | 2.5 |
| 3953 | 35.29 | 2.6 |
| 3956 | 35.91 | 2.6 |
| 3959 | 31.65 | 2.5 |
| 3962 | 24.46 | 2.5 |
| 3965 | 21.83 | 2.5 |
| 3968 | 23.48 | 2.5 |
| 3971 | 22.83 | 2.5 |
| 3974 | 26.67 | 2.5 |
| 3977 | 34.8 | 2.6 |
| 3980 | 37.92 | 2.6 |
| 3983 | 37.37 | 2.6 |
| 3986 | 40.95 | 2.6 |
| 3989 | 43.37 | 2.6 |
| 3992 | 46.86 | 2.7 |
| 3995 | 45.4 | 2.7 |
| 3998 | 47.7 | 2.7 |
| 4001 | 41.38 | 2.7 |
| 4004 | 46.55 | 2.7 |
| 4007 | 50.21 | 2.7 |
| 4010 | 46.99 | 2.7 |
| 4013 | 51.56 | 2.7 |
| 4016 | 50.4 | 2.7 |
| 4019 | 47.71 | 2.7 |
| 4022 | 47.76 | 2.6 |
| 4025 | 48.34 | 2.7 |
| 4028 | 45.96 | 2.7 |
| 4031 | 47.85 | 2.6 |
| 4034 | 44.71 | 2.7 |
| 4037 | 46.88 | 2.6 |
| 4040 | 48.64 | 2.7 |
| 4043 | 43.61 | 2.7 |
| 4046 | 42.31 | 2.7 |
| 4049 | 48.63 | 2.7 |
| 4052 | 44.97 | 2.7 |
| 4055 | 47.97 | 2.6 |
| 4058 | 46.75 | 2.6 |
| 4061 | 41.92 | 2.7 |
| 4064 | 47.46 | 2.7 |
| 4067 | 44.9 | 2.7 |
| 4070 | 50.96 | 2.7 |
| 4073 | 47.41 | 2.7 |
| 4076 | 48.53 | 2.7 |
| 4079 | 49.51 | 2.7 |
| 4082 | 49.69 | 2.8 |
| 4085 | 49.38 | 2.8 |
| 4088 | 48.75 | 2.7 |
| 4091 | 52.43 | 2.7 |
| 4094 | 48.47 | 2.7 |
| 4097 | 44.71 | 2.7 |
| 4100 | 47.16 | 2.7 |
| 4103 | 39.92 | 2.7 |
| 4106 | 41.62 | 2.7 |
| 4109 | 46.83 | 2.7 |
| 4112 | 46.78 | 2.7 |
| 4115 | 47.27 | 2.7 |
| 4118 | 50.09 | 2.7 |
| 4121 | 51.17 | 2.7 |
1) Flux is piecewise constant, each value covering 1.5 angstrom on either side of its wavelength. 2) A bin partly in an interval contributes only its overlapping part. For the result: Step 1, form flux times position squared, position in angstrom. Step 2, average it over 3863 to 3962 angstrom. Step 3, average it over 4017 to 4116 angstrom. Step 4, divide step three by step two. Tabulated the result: 1.70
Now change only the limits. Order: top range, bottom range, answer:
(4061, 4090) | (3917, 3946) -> 2.11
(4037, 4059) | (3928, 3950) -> 2.08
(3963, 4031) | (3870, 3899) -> 1.46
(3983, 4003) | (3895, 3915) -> 1.32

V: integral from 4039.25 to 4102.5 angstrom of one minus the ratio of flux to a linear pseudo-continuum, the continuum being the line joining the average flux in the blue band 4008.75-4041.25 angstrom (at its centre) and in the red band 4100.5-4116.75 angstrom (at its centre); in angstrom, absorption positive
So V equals -1.5 angstrom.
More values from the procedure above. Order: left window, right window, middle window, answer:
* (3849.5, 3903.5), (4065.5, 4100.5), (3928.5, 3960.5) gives 8.2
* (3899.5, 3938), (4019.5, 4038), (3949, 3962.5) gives 0.8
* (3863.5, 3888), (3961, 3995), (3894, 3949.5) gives 3.8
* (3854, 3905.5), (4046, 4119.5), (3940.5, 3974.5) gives 7.6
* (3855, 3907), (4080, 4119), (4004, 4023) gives -4.0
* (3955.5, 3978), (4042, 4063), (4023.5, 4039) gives -2.3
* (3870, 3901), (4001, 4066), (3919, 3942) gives 7.8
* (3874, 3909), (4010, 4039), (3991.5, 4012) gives -0.7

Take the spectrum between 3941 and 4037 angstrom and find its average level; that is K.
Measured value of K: 39.2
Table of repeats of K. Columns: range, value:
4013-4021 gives 49.4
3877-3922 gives 32.2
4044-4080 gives 46.7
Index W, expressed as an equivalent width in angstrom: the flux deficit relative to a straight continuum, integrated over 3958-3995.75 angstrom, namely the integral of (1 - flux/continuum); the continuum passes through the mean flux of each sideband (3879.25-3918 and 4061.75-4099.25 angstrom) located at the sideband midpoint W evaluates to 5.9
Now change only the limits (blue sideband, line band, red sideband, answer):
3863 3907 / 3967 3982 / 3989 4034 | 4.6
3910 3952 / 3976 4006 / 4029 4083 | -4.5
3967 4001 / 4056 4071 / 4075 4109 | -0.5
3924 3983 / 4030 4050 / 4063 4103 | -2.3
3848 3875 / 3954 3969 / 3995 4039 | 4.7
